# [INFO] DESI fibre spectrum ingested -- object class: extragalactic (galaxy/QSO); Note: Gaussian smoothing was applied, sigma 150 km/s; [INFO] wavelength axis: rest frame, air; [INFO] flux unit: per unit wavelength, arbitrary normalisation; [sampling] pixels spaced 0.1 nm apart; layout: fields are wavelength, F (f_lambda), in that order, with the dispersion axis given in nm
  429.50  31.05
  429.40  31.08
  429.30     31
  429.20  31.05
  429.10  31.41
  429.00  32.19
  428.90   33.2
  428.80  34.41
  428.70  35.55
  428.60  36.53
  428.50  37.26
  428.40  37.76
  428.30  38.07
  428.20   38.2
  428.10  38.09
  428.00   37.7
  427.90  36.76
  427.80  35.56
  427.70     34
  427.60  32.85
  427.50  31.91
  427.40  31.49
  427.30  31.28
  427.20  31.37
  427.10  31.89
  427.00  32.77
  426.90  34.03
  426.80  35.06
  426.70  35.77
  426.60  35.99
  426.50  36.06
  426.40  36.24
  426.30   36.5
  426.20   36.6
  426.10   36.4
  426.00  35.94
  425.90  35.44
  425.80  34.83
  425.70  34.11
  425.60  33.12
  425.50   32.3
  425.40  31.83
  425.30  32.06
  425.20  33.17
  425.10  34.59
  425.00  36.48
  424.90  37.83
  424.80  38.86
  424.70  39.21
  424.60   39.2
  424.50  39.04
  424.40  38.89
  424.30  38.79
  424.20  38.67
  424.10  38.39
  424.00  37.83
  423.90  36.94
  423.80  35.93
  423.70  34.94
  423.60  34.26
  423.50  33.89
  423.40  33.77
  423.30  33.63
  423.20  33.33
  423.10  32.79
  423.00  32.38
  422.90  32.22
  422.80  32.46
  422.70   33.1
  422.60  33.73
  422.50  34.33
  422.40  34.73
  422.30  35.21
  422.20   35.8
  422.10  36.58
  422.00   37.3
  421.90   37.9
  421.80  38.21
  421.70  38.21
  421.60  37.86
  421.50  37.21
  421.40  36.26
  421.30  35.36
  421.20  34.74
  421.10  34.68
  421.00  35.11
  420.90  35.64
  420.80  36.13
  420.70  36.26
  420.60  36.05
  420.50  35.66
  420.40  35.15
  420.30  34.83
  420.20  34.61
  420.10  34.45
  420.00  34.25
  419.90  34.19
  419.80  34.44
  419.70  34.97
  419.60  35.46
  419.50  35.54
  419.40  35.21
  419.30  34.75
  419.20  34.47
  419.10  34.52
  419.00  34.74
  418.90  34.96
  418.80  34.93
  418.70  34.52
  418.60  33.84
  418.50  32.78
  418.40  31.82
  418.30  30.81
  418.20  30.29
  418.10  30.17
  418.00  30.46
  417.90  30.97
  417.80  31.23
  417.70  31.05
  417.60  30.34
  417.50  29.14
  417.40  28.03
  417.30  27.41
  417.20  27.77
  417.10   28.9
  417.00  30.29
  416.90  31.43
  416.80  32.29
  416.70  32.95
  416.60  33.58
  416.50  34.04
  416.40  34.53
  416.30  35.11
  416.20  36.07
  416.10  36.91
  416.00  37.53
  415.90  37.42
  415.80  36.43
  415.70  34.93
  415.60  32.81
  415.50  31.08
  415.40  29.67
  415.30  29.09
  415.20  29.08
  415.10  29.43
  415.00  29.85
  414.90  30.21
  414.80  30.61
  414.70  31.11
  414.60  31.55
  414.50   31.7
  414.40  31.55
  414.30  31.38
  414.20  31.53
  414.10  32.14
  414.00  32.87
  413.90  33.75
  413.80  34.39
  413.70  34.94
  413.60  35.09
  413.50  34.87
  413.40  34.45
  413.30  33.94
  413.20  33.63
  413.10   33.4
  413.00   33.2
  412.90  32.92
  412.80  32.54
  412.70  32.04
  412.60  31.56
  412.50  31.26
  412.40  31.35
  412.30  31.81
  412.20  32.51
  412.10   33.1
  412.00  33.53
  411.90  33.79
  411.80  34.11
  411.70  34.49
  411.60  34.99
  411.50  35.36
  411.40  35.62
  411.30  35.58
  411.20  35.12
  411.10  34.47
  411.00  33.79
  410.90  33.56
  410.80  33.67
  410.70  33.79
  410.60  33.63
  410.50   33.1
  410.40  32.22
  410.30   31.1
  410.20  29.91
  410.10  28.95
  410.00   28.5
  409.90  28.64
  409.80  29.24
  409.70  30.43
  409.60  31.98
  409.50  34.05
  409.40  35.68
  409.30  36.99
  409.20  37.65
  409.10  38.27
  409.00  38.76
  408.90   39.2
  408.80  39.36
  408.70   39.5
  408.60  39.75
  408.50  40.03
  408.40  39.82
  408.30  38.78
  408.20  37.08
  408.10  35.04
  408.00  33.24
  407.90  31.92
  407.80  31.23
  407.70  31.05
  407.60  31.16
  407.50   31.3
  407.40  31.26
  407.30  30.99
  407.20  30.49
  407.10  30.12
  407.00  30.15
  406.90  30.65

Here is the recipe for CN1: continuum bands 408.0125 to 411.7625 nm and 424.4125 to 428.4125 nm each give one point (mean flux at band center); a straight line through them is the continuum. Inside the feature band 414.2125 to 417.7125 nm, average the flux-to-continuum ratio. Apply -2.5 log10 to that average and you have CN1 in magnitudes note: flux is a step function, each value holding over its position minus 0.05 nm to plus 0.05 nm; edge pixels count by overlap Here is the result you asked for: 0.10 mag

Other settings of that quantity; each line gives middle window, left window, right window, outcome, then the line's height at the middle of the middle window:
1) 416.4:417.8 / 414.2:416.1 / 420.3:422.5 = 0.09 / 33.3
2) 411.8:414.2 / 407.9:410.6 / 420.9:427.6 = 0.06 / 34.9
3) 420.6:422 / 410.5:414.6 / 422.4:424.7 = -0.04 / 35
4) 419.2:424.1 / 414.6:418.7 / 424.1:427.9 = -0.05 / 33.6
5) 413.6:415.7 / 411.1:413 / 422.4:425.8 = 0.07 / 33.8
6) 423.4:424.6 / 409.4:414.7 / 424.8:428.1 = -0.08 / 34.3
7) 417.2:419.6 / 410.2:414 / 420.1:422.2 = 0.10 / 35.3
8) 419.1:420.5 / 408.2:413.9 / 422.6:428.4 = 0.00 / 34.8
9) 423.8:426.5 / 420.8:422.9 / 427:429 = -0.03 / 35.2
